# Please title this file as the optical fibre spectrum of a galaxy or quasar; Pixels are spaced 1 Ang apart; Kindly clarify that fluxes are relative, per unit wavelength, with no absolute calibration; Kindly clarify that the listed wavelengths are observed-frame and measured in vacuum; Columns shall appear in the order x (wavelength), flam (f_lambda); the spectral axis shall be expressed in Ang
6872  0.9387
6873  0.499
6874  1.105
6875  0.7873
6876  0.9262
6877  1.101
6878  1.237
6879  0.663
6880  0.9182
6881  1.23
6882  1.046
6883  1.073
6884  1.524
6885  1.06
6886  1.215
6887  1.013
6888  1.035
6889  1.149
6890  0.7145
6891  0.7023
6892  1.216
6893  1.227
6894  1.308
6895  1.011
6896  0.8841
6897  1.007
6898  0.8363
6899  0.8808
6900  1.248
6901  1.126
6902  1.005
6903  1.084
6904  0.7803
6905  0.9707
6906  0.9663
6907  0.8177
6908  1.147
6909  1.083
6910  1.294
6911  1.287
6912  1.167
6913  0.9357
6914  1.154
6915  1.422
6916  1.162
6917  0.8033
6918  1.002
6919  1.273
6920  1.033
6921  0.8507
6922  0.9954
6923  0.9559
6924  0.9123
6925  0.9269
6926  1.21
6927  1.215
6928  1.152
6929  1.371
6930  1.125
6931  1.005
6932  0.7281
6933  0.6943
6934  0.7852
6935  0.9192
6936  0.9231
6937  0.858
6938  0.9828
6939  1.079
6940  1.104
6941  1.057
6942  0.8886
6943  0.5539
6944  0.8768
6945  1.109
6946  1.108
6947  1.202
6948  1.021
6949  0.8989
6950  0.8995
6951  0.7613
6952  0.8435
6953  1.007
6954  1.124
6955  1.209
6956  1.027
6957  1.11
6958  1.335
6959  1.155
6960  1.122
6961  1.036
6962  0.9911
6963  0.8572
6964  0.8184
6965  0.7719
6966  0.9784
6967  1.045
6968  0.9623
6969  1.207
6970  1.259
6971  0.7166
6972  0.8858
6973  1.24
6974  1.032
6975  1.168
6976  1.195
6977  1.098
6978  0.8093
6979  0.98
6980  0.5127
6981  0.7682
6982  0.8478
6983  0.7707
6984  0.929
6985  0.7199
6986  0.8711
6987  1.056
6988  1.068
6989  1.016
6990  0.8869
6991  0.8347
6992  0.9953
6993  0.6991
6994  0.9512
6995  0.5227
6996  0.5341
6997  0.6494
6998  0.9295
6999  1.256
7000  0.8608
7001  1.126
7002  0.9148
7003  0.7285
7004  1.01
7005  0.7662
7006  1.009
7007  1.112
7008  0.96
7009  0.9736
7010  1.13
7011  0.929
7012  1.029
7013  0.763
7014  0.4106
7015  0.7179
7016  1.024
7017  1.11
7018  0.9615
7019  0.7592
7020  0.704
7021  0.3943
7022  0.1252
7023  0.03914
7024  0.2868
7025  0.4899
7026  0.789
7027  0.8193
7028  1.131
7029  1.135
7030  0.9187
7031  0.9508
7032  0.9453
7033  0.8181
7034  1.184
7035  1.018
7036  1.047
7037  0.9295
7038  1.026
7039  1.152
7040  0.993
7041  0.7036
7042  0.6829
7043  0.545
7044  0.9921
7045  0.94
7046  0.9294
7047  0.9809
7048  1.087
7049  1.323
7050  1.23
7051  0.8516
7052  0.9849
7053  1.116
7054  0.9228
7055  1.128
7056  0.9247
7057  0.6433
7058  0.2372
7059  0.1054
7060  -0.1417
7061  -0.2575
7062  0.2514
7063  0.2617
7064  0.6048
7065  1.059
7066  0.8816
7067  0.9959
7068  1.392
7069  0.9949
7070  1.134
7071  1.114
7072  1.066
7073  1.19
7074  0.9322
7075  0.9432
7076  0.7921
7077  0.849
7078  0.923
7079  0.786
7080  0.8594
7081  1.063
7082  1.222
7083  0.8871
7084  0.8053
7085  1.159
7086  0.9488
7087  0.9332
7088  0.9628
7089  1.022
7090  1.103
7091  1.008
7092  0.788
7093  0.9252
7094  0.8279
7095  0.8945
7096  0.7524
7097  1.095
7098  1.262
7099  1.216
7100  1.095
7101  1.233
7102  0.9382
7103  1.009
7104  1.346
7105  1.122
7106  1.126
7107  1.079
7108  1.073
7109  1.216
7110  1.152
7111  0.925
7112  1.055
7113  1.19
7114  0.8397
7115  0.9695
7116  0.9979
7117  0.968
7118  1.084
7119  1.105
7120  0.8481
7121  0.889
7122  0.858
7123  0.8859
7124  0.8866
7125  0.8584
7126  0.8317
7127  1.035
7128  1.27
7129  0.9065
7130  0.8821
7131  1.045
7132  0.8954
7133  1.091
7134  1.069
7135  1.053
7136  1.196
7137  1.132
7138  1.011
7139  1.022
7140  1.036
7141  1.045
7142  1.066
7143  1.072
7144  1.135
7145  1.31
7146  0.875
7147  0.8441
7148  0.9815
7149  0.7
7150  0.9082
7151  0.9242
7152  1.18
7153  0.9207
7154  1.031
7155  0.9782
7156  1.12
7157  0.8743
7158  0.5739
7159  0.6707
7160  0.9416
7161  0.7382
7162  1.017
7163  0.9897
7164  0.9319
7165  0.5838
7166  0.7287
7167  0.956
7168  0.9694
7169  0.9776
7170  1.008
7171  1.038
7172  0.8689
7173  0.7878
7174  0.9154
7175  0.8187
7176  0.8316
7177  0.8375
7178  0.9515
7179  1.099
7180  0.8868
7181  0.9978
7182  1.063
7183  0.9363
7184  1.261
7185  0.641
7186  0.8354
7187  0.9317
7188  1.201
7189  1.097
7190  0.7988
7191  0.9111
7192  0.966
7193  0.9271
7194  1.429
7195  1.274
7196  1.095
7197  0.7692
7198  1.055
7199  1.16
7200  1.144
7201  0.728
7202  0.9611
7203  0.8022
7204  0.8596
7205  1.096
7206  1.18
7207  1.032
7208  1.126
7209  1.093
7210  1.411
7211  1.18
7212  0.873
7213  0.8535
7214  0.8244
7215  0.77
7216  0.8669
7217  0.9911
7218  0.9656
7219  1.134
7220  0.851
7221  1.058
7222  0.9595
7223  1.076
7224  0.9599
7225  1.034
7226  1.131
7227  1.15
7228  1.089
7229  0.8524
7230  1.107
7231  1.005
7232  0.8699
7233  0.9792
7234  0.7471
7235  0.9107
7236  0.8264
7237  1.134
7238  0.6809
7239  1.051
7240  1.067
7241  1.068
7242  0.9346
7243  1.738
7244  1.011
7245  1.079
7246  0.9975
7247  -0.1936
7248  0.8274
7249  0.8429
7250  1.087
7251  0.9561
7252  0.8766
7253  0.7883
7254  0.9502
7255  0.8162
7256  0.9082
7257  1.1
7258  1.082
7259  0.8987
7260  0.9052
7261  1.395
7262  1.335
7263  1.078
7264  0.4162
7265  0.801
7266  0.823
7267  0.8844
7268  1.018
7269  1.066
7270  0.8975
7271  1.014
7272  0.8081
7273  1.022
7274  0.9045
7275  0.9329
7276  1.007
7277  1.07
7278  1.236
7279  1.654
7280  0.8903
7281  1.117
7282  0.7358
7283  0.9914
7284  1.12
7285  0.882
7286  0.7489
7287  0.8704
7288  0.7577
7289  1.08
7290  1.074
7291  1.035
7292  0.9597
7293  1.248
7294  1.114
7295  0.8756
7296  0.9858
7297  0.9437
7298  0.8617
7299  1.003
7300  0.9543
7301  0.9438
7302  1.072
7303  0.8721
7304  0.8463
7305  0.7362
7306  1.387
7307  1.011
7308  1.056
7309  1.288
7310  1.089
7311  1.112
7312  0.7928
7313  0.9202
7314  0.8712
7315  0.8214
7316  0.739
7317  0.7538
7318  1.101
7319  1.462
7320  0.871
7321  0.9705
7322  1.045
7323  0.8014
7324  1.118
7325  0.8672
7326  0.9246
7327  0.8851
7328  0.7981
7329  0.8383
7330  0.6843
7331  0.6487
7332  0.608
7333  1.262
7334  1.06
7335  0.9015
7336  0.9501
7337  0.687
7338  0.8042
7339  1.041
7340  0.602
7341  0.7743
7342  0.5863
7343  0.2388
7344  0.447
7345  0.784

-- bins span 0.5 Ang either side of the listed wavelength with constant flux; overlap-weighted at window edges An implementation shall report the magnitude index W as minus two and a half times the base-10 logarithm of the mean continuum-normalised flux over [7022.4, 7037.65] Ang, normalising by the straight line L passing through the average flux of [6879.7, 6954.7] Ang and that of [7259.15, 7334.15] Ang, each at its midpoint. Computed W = 0.21 mag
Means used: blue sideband 1.03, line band 0.831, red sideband 0.97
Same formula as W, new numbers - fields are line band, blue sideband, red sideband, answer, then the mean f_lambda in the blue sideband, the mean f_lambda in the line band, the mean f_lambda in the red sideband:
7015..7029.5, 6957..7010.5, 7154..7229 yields 0.33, 0.946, 0.698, 0.968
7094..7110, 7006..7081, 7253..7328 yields -0.24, 0.837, 1.09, 0.979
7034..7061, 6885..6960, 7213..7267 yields 0.18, 1.03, 0.845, 0.953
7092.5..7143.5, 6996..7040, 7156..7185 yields -0.16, 0.859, 1.03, 0.901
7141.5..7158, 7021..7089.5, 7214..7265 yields -0.09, 0.846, 0.982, 0.96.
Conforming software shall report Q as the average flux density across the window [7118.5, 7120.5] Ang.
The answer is 0.977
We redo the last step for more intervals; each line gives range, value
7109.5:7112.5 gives 1.04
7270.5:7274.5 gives 0.937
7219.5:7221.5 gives 0.955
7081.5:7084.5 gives 0.971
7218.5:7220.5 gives 0.992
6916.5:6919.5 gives 1.03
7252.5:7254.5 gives 0.869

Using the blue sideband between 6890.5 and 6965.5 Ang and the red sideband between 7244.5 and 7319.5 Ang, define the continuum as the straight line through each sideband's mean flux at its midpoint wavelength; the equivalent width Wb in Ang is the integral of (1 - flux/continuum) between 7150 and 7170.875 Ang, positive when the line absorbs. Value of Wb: 1.60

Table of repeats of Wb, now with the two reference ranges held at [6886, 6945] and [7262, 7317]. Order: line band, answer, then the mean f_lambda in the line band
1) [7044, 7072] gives 5.3 Ang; 0.812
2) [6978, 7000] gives 3.5 Ang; 0.847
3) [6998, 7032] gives 5.9 Ang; 0.832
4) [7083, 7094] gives 0.5 Ang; 0.956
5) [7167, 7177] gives 0.8 Ang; 0.911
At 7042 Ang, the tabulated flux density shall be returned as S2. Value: 0.6829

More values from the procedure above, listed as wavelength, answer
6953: 1.007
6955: 1.209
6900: 1.248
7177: 0.8375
